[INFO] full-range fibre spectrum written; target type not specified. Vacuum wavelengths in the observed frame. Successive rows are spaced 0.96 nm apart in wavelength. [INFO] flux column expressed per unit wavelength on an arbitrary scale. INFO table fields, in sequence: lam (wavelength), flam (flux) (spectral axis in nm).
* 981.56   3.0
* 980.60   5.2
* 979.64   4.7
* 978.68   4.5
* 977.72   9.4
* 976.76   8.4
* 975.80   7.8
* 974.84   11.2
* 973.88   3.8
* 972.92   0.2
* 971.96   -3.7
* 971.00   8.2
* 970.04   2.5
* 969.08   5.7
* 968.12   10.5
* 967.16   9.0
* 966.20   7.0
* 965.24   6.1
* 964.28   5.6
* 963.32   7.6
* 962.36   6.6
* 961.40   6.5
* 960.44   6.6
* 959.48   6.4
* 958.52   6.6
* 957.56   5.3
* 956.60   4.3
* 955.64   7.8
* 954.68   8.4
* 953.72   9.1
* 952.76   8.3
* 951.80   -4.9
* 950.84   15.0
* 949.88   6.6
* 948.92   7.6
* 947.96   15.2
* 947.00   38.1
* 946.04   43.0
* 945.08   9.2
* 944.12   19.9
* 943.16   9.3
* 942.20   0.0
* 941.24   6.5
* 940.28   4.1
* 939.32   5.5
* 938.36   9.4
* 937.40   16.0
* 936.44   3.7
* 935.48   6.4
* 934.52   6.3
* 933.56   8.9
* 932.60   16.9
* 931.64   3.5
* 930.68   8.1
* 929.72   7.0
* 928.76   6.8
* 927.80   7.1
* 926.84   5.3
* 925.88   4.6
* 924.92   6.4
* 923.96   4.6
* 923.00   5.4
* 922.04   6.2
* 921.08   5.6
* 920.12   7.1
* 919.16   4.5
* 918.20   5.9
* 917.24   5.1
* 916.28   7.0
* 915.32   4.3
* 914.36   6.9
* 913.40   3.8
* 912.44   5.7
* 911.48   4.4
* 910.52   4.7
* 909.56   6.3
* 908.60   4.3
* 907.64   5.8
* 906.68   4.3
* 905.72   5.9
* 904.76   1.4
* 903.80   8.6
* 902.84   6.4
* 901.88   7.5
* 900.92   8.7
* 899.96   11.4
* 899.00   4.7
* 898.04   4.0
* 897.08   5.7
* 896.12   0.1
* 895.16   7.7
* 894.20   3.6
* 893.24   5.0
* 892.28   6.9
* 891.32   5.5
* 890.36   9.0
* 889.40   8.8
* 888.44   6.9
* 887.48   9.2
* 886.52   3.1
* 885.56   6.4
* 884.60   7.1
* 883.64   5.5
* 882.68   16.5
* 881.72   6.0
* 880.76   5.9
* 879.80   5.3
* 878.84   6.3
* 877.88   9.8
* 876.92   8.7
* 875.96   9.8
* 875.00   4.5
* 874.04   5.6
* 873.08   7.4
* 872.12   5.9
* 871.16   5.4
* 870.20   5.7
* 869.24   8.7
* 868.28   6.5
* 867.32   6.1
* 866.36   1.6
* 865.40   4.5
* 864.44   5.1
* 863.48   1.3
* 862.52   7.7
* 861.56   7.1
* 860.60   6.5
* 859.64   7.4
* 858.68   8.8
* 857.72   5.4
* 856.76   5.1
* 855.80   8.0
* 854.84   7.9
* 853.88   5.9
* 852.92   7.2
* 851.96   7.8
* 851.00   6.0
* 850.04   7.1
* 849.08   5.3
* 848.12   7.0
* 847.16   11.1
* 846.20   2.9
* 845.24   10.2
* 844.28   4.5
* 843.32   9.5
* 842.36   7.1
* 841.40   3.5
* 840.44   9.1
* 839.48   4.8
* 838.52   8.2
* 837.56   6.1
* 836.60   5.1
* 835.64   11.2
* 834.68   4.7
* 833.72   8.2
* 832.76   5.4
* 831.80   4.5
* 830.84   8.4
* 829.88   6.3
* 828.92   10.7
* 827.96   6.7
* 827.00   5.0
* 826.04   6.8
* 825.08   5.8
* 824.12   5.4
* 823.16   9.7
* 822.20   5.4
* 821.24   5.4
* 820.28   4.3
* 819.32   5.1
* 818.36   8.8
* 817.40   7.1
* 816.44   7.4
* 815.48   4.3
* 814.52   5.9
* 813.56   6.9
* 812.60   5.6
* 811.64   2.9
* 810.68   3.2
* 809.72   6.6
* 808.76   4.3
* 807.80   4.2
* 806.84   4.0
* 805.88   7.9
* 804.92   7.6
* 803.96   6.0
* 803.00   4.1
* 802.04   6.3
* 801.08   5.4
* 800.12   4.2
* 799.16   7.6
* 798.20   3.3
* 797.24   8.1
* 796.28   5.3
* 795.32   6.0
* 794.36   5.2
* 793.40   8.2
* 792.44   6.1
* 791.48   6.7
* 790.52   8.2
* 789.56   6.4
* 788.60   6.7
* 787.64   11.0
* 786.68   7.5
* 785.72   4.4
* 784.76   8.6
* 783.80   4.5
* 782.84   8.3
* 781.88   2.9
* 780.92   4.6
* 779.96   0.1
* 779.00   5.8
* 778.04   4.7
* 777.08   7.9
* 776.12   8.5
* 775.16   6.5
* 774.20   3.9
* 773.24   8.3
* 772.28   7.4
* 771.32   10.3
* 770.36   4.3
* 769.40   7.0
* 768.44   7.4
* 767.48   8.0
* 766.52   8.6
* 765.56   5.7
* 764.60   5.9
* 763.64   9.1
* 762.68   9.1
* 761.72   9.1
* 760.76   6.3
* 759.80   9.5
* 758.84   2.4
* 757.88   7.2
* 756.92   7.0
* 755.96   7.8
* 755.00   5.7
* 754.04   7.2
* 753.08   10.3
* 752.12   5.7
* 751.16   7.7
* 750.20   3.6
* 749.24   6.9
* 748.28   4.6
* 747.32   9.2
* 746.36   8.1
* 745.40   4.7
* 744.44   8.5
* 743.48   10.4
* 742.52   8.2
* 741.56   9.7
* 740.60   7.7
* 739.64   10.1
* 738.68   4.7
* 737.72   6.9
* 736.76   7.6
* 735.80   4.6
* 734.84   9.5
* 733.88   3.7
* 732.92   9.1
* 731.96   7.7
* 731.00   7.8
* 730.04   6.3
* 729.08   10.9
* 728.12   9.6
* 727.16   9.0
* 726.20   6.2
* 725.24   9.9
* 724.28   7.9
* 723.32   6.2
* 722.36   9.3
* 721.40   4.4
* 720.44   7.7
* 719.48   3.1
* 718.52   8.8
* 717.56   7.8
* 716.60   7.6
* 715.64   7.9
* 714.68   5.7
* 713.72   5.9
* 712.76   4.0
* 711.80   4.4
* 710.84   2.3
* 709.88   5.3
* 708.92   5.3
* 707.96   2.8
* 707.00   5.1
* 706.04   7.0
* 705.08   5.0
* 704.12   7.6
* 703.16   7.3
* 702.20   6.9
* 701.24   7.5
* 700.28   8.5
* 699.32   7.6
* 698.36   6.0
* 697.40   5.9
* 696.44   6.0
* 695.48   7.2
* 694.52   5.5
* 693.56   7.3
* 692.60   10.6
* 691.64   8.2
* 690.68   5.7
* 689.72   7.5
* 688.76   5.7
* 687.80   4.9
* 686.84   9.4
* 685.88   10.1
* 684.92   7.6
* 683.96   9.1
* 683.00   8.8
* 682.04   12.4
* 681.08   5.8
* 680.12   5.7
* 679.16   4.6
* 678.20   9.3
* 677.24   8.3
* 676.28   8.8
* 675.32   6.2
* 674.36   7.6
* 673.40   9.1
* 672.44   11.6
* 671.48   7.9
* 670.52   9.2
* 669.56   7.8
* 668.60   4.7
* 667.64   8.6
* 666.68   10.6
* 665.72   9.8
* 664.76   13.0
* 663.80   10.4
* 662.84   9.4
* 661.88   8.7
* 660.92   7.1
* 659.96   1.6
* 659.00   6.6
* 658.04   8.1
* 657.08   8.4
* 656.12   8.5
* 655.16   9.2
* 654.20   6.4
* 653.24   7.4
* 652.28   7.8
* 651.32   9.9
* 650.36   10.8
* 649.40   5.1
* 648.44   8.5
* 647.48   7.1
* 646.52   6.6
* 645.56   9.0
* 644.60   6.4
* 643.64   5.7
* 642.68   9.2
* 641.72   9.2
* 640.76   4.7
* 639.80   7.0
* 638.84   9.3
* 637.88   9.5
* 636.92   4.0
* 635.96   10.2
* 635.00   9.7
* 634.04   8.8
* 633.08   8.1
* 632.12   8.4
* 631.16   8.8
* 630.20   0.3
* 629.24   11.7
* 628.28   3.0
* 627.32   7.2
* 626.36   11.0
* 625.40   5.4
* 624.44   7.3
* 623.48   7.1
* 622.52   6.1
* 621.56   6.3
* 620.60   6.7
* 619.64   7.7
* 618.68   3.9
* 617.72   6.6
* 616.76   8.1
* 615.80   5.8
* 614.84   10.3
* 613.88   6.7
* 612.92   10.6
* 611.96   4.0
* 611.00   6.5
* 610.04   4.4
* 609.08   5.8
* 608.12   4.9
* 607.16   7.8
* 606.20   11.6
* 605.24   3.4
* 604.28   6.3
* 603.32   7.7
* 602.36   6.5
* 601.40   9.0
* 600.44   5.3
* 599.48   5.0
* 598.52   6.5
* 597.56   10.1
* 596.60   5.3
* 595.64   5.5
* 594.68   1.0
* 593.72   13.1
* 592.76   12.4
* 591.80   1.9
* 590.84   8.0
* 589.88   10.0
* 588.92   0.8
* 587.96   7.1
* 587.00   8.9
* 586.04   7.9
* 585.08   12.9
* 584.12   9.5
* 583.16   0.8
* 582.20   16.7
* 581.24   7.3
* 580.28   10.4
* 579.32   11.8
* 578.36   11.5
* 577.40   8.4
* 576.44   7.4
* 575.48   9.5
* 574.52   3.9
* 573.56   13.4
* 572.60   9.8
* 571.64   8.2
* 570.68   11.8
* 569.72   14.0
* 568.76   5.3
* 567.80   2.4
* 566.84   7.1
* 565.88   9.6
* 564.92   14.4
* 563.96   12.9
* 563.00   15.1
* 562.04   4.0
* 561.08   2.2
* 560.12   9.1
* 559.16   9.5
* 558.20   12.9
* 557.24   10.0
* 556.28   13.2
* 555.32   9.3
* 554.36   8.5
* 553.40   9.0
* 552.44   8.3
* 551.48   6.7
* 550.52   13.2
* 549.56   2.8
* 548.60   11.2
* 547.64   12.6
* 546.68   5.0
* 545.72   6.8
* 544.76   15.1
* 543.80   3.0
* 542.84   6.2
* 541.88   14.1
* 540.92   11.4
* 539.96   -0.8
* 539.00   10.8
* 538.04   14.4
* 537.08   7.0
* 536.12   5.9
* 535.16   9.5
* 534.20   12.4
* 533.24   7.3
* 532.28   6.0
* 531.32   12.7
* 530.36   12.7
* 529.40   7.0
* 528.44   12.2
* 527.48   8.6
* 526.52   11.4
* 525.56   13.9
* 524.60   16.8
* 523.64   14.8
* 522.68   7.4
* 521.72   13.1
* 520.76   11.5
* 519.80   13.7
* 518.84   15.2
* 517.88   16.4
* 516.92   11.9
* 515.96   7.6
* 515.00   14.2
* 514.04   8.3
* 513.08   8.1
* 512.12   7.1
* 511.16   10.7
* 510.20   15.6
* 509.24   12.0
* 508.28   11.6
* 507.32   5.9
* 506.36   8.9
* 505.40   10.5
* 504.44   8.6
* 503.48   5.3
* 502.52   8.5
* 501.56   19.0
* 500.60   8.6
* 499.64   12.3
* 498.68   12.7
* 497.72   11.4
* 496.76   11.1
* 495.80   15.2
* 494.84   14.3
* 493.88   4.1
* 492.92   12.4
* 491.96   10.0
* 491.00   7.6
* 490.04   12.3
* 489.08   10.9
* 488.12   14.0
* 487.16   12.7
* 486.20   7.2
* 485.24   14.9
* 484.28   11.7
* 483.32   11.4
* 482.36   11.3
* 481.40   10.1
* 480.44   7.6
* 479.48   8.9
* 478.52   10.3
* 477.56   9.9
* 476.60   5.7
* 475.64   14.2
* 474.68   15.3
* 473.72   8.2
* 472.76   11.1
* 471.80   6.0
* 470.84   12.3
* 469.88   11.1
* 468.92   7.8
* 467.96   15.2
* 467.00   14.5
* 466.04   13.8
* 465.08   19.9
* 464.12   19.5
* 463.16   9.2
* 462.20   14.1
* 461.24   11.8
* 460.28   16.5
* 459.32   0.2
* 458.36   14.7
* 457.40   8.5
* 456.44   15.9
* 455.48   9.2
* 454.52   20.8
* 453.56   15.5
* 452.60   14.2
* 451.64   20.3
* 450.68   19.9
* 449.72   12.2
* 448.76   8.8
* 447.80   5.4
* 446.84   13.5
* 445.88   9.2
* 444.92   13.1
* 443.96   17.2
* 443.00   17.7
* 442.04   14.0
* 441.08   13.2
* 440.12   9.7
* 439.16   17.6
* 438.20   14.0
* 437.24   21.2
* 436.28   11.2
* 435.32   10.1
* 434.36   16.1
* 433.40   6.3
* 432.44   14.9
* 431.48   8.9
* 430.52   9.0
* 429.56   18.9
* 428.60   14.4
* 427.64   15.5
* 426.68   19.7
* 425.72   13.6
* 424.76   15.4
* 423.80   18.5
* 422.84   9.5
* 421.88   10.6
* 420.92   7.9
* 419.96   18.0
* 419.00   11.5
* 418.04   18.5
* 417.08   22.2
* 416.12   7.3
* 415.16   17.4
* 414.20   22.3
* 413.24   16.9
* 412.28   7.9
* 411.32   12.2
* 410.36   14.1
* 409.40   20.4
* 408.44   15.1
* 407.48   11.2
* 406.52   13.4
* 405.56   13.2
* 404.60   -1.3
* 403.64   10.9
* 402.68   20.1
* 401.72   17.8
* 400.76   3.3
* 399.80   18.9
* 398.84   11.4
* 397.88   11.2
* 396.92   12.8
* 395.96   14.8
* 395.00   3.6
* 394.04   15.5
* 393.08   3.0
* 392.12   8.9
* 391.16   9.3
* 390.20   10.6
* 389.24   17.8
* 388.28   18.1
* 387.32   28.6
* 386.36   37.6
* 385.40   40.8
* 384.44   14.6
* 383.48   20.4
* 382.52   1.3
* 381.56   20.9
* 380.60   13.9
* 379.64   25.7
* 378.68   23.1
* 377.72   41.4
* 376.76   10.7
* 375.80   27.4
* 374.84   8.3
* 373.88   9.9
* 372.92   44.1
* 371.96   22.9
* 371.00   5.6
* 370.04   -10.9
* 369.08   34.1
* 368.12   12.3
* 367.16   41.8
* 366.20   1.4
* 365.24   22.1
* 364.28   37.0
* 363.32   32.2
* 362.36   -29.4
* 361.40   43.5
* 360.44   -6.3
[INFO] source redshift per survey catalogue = 1.538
